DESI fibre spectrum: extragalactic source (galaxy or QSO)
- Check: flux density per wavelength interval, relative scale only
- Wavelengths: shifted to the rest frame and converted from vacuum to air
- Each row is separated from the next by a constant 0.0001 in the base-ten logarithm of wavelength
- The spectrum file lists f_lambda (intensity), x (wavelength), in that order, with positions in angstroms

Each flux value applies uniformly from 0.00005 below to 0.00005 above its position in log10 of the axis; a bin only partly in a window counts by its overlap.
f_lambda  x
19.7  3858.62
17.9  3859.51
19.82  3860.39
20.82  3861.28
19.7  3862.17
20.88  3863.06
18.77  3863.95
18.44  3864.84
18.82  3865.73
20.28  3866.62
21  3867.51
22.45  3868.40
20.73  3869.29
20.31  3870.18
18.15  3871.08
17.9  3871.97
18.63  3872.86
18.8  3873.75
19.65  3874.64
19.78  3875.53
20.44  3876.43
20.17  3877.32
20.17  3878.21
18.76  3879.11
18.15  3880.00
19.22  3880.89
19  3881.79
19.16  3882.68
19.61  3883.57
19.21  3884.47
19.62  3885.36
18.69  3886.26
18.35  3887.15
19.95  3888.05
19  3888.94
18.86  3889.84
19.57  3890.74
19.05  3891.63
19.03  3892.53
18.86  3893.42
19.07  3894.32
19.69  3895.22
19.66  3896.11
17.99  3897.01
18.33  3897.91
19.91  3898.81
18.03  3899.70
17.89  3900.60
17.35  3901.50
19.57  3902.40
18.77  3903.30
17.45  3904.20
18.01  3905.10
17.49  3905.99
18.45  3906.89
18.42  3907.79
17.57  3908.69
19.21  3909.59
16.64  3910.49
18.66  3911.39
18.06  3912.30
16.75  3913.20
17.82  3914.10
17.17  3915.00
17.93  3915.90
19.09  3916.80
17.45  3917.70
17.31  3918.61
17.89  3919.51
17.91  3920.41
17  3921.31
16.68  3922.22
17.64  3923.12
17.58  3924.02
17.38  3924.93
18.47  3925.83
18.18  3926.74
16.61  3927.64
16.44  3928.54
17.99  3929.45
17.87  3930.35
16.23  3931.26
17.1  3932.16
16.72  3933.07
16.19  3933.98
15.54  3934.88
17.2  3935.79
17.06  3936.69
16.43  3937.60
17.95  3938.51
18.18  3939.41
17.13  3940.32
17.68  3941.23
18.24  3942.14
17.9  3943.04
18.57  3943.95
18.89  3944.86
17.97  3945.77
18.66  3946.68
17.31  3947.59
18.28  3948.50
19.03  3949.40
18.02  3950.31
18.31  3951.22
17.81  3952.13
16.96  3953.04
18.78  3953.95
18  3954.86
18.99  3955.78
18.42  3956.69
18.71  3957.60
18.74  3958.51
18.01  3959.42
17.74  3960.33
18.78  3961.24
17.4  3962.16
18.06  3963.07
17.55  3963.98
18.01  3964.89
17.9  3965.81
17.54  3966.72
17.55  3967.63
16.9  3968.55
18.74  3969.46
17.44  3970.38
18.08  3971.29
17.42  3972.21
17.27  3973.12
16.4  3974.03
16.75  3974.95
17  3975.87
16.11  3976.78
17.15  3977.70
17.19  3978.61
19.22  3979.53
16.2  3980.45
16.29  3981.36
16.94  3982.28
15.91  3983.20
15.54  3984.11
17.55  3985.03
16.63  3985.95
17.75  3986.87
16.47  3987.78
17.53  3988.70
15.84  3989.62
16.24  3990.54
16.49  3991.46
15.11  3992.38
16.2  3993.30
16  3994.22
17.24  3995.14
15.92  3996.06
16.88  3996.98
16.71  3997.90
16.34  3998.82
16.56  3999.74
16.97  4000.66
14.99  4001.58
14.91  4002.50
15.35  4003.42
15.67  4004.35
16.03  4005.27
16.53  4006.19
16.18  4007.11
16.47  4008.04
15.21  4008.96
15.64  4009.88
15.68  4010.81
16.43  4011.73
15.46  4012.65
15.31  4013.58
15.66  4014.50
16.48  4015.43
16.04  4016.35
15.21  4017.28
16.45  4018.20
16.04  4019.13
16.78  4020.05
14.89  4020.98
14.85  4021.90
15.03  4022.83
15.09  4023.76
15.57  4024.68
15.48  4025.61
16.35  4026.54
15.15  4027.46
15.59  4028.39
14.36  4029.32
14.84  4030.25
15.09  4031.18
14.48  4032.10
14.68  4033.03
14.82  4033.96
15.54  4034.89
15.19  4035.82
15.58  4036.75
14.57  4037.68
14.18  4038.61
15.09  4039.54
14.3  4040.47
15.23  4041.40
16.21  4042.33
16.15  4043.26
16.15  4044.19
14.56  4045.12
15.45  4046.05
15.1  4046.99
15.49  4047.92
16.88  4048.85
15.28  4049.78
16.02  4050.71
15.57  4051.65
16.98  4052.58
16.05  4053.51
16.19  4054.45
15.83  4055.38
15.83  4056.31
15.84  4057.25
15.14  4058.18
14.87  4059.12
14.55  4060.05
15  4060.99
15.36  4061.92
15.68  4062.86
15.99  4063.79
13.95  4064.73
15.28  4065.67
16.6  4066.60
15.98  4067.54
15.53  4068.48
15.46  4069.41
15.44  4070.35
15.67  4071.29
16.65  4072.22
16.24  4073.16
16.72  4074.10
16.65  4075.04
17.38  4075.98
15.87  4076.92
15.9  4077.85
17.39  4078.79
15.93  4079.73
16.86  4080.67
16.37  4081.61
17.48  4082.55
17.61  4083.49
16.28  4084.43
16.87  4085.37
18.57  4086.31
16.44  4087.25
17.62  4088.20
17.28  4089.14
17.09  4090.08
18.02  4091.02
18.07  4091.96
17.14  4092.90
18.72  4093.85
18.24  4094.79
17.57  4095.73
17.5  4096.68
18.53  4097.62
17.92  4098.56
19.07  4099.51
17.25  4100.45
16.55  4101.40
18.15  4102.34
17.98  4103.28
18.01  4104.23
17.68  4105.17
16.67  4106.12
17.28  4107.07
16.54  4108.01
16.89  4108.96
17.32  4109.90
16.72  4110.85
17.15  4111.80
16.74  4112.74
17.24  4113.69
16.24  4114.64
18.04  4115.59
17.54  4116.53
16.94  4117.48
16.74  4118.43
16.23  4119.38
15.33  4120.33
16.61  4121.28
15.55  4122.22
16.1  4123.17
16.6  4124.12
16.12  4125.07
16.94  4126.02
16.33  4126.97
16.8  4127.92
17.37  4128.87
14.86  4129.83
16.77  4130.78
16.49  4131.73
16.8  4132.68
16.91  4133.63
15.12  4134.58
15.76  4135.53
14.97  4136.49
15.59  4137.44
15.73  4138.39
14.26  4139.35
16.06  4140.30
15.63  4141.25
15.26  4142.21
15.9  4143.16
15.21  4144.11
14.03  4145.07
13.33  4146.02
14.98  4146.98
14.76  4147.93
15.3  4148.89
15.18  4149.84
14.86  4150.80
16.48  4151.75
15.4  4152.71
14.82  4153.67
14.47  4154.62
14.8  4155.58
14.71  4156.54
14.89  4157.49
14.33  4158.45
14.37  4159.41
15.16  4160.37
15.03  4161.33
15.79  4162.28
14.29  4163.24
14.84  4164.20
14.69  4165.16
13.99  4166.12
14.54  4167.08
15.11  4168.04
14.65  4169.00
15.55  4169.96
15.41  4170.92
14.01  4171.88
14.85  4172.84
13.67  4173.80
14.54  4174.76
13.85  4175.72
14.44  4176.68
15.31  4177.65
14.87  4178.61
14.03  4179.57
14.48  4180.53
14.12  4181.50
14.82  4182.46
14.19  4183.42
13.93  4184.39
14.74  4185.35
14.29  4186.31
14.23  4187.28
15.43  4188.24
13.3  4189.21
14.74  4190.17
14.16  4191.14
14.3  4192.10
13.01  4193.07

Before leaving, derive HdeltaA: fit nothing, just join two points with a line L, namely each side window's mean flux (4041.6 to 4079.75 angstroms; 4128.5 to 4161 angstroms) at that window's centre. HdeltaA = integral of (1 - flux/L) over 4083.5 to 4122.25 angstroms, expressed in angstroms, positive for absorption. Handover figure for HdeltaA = -4.3 angstroms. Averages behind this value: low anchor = 15.8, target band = 17.3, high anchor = 15.3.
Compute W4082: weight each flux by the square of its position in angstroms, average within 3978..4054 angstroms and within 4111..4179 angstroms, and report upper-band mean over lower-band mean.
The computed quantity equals 1.04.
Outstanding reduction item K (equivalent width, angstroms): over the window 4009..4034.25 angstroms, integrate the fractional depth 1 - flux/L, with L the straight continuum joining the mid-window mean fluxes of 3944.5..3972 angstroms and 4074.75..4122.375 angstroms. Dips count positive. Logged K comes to 3.2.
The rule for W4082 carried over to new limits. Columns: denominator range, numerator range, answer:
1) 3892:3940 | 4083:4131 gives 1.06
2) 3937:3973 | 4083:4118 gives 1.04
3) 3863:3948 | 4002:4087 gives 0.92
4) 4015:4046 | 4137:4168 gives 1.04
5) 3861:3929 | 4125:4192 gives 0.92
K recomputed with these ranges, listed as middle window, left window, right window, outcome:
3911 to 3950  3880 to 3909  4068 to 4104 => 1.9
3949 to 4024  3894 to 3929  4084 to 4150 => 3.0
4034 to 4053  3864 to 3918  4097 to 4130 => 2.3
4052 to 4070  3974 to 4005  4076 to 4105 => 1.6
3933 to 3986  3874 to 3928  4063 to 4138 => 1.2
